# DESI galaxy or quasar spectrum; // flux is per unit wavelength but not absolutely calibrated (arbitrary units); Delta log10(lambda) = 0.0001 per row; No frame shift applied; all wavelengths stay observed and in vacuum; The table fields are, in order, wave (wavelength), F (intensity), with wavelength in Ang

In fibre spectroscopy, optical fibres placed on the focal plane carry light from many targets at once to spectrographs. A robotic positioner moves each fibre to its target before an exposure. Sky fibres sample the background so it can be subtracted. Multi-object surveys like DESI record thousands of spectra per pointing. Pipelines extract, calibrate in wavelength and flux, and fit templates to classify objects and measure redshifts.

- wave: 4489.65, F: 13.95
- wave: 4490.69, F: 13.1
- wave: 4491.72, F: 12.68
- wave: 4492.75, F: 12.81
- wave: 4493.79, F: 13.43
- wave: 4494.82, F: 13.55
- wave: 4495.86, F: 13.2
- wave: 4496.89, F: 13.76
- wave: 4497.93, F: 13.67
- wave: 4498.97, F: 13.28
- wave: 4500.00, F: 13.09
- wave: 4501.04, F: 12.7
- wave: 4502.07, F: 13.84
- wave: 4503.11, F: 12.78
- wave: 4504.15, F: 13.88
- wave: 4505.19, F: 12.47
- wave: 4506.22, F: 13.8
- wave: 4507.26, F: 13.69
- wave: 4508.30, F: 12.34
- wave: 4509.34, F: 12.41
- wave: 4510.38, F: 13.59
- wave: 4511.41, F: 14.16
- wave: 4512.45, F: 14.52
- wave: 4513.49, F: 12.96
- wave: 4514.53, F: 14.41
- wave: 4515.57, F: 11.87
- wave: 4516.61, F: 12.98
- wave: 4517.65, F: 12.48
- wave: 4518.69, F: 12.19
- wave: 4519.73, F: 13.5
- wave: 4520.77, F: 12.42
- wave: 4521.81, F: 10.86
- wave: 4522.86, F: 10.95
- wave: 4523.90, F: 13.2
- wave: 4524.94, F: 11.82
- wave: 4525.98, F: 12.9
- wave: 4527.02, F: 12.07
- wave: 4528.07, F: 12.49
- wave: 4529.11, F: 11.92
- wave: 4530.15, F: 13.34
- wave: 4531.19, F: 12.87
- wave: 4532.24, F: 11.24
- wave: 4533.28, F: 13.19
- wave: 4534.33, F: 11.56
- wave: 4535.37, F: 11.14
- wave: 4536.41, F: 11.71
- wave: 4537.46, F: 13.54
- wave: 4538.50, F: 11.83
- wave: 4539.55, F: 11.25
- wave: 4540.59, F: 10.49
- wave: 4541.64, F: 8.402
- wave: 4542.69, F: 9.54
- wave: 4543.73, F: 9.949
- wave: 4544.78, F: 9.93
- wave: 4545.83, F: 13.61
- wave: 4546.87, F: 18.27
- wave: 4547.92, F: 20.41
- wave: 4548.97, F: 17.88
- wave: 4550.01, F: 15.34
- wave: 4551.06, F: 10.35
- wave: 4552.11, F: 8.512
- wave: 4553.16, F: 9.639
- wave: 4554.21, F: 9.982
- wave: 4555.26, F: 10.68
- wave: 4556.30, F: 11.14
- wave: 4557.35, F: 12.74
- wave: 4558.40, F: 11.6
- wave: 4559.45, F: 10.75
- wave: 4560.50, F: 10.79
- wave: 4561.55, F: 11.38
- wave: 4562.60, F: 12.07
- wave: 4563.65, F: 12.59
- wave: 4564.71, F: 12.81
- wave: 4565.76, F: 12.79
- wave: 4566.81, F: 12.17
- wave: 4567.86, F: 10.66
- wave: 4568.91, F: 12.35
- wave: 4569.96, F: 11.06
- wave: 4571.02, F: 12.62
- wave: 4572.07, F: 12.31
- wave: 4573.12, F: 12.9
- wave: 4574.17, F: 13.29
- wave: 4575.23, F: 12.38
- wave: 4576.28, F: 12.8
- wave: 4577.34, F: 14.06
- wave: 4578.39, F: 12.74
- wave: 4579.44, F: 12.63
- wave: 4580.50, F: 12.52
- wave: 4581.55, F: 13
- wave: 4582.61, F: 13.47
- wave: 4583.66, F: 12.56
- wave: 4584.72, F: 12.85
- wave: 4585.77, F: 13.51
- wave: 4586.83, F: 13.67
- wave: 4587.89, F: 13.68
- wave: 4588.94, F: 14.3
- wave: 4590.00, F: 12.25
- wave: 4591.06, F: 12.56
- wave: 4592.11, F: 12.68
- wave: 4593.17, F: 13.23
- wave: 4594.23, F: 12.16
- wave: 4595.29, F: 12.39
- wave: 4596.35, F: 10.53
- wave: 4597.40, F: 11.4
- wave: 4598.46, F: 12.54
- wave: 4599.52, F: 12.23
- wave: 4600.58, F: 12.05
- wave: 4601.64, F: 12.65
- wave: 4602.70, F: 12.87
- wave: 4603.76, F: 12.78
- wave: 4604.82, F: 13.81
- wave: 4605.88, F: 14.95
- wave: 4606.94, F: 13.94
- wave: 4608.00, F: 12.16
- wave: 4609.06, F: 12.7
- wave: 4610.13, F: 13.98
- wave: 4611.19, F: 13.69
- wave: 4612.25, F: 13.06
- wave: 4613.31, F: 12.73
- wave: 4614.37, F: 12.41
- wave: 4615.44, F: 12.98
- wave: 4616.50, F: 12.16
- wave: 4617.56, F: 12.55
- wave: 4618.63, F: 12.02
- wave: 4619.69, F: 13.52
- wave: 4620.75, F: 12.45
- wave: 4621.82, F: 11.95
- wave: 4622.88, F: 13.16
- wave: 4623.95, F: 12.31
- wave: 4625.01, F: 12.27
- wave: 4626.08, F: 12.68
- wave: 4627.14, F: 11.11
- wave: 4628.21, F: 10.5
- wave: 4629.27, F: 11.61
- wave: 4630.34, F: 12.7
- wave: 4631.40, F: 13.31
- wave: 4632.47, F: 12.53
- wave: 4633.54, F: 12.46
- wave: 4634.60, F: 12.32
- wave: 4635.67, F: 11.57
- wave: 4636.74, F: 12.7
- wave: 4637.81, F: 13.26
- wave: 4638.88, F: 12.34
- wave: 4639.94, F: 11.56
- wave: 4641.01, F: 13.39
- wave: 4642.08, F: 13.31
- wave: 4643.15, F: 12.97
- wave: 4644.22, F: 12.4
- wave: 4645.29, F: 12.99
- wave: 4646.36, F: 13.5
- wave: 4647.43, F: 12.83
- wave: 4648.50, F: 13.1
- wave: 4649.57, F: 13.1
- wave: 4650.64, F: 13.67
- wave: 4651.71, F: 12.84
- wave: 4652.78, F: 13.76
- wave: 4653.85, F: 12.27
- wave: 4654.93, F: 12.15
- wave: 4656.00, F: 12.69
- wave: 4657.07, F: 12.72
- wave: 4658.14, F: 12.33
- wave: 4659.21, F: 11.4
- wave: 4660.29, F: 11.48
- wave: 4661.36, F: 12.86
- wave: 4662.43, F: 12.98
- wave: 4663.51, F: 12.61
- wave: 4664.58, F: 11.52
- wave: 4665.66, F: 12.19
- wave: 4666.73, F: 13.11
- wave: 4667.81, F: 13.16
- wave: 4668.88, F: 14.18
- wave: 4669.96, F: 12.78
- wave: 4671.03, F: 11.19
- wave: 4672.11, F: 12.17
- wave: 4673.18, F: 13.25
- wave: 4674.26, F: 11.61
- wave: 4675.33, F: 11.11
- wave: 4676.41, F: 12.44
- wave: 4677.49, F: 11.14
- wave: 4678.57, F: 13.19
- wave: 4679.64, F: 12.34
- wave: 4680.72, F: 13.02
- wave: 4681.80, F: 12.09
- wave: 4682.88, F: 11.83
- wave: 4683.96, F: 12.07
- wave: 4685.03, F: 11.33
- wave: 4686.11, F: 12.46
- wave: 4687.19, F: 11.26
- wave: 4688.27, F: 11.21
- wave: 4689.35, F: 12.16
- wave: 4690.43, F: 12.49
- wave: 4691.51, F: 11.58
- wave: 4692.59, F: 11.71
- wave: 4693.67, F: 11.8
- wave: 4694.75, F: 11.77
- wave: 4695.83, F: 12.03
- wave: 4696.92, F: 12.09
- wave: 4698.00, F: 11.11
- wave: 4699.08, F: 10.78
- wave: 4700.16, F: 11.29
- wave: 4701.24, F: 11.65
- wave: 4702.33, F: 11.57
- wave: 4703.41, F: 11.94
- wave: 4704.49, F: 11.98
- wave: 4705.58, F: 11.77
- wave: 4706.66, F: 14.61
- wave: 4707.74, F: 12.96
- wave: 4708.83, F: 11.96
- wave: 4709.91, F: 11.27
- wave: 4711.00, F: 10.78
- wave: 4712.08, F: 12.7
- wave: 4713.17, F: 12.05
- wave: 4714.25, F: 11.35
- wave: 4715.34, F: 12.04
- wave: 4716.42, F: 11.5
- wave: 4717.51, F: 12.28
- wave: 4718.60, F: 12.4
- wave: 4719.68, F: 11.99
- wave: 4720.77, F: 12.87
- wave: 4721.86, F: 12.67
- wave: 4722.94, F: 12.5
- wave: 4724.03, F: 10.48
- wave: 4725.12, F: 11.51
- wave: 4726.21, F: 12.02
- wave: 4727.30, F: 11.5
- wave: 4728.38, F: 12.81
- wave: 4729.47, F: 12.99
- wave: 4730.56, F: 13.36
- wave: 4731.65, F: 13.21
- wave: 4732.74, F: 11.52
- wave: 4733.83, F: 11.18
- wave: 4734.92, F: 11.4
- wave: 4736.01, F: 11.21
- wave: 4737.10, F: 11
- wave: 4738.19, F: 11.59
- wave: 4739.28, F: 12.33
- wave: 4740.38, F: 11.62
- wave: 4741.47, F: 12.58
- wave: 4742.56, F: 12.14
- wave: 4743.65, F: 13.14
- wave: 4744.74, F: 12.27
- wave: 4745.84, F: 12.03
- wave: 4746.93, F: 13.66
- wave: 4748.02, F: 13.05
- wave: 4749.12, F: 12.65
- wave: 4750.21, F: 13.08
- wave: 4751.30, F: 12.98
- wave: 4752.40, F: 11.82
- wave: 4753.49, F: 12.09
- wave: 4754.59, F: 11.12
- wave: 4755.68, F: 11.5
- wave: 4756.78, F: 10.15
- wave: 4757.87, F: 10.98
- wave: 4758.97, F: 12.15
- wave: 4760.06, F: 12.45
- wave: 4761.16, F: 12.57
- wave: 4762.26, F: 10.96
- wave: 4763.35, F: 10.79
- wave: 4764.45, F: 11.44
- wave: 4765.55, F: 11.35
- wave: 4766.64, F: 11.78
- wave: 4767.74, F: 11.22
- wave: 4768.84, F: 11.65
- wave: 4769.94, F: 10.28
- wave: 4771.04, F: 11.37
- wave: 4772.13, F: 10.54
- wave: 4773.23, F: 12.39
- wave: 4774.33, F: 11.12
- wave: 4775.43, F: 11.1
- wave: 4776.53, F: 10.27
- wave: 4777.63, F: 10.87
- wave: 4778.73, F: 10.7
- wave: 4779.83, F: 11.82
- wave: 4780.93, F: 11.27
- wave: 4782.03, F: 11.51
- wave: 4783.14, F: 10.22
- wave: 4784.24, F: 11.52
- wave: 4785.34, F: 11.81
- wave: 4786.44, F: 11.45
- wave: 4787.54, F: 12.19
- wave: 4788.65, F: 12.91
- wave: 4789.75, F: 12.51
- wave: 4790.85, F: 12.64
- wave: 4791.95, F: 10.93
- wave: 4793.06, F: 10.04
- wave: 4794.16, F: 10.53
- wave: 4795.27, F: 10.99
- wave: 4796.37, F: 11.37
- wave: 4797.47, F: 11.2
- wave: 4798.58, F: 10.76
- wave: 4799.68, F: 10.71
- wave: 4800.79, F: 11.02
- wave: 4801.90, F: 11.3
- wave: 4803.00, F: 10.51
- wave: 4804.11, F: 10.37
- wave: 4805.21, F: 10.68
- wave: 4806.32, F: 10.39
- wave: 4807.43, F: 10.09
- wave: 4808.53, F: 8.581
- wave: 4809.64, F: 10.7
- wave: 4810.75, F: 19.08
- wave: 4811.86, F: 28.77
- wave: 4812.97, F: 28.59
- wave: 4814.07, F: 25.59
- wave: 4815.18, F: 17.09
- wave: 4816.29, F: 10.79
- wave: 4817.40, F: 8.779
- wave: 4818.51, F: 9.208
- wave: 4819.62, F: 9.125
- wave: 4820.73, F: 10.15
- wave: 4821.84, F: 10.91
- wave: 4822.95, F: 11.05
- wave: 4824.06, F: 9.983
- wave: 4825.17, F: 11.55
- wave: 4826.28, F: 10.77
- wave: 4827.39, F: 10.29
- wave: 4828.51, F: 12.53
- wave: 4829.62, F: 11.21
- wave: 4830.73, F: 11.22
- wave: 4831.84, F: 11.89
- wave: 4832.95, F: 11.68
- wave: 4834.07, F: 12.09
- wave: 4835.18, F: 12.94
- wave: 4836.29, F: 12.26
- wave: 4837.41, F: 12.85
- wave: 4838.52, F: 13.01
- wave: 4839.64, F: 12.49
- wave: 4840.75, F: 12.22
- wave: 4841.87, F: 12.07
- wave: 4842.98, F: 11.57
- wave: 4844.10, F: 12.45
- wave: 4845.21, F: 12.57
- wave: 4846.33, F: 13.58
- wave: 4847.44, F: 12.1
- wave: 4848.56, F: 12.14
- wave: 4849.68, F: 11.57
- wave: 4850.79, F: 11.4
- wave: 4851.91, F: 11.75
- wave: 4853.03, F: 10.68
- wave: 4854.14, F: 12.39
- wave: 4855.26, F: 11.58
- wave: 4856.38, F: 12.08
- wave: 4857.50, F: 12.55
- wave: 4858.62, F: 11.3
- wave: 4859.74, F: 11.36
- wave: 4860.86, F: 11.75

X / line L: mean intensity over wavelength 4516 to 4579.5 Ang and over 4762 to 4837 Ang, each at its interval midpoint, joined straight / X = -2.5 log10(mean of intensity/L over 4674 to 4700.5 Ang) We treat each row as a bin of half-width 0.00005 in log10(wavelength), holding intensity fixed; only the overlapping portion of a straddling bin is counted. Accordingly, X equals 0.02 mag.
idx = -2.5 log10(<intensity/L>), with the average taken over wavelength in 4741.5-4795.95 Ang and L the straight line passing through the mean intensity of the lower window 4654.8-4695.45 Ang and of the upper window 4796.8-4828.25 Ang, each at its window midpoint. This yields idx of 0.085 mag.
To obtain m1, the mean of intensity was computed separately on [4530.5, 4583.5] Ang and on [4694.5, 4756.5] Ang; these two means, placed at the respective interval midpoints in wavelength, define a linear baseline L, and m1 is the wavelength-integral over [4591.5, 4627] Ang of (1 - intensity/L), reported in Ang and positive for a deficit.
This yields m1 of -1.5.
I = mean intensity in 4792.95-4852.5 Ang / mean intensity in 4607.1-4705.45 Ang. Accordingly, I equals 1.00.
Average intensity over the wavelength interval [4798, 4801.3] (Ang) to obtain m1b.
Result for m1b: 10.8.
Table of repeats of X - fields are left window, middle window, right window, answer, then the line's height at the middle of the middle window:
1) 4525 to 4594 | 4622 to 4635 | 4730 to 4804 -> -0.011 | 12.1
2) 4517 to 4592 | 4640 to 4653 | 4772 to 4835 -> -0.070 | 12.3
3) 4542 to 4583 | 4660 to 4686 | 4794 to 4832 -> 0.010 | 12.4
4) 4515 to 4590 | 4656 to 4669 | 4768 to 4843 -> -0.023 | 12.2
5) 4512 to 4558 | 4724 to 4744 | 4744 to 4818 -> 0.024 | 12.3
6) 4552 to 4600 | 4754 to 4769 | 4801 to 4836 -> 0.112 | 12.7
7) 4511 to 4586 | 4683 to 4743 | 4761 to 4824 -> 0.022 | 12.2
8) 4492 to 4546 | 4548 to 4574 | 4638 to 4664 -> 0.045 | 12.6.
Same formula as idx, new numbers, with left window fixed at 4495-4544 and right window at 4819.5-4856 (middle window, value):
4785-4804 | 0.05 mag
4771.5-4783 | 0.07 mag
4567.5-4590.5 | -0.04 mag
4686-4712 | 0.02 mag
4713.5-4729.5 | 0.00 mag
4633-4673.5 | -0.04 mag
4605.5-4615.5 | -0.08 mag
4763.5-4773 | 0.06 mag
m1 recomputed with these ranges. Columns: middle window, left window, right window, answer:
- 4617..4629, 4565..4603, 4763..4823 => 0.29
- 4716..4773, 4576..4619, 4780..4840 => 2.51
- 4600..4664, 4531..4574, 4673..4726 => -3.67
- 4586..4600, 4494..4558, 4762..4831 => -0.18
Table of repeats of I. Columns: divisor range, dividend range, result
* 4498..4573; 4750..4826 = 0.97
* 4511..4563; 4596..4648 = 1.03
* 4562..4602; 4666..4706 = 0.95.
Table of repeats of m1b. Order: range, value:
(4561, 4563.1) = 11.7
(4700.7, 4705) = 11.8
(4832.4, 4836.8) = 12.2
